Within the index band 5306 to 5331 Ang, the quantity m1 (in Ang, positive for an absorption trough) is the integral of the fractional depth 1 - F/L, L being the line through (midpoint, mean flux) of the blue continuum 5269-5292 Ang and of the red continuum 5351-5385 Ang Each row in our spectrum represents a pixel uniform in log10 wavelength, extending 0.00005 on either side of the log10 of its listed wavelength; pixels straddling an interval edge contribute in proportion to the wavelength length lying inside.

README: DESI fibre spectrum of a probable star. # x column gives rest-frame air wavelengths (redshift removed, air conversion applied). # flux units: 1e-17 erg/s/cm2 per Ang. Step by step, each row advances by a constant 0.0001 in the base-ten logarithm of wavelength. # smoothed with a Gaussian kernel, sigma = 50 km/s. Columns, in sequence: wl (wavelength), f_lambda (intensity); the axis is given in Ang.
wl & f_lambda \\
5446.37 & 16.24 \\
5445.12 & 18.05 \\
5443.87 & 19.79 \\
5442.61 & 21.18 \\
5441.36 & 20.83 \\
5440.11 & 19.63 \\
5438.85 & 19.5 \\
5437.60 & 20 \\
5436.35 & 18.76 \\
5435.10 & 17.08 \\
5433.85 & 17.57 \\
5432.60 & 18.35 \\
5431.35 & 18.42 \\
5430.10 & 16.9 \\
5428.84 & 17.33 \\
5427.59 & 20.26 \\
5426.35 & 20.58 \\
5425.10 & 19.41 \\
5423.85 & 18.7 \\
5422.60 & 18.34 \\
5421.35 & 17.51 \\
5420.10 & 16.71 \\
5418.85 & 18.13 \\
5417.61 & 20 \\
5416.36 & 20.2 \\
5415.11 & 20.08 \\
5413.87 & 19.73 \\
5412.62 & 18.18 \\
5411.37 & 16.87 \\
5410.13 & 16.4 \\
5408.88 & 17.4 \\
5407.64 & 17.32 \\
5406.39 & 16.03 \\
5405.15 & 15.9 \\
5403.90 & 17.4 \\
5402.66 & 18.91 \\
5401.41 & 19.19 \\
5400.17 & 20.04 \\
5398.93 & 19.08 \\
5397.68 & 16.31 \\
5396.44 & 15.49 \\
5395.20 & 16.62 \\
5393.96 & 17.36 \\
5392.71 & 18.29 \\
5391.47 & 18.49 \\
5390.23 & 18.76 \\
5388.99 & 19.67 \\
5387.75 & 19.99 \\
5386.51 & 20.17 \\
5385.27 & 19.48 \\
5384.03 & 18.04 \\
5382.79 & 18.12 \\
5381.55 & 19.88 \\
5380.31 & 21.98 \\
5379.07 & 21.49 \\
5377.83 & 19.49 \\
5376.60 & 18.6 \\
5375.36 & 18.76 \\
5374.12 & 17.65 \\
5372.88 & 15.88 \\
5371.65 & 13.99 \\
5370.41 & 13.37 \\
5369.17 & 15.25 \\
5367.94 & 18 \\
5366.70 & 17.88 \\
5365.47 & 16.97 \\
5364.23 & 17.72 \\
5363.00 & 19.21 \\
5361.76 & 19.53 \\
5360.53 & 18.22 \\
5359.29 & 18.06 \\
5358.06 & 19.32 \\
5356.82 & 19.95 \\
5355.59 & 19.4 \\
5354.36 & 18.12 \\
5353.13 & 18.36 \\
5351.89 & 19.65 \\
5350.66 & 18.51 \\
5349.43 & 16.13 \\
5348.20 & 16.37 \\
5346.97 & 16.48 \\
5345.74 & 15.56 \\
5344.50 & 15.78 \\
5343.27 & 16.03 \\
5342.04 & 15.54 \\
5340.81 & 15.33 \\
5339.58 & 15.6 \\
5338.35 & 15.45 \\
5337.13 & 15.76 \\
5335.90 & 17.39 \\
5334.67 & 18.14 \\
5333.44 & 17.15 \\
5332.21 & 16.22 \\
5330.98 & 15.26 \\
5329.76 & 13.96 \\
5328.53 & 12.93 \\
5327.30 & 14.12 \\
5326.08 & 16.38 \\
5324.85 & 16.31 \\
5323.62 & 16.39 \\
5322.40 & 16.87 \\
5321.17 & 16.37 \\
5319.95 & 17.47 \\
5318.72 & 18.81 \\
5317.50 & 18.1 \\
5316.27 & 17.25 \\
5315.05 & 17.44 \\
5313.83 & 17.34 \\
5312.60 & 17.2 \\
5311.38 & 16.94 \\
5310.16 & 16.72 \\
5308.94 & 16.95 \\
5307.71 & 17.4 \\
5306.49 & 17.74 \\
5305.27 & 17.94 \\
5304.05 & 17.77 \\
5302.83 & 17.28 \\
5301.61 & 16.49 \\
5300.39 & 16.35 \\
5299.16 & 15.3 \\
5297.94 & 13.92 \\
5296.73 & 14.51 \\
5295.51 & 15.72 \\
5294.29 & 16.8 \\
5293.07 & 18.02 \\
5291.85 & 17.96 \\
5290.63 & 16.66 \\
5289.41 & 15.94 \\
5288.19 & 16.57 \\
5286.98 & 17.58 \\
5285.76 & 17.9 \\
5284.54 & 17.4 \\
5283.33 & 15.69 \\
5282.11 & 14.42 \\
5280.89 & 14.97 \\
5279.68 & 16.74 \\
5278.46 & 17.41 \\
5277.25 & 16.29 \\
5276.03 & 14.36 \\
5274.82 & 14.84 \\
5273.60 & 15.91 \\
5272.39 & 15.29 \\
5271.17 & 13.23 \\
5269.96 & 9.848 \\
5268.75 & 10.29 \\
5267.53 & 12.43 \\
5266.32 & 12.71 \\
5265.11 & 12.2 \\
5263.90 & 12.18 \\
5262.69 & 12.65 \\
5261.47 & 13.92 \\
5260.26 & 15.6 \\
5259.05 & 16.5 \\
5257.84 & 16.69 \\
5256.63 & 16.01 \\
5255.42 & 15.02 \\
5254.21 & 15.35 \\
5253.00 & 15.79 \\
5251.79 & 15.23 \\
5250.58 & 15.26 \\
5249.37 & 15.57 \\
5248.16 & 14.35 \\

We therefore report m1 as 0.2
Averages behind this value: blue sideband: 15.6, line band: 16.6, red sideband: 18.3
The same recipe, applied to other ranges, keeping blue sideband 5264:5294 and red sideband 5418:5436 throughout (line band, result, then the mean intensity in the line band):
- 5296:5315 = -1.1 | 16.7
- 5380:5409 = -1.2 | 18.3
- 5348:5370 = -1.7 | 18.1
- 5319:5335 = 0.2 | 16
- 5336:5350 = 0.5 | 15.9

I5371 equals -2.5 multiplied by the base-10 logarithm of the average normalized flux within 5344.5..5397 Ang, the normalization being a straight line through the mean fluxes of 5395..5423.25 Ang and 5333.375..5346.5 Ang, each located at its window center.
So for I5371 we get -0.072 mag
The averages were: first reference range 16.1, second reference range 17.9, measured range 18.1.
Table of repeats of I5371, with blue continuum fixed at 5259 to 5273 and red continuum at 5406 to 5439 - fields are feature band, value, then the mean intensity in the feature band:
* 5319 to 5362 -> -0.08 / 16.8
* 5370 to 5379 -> -0.03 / 17.2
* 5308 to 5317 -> -0.18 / 17.1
